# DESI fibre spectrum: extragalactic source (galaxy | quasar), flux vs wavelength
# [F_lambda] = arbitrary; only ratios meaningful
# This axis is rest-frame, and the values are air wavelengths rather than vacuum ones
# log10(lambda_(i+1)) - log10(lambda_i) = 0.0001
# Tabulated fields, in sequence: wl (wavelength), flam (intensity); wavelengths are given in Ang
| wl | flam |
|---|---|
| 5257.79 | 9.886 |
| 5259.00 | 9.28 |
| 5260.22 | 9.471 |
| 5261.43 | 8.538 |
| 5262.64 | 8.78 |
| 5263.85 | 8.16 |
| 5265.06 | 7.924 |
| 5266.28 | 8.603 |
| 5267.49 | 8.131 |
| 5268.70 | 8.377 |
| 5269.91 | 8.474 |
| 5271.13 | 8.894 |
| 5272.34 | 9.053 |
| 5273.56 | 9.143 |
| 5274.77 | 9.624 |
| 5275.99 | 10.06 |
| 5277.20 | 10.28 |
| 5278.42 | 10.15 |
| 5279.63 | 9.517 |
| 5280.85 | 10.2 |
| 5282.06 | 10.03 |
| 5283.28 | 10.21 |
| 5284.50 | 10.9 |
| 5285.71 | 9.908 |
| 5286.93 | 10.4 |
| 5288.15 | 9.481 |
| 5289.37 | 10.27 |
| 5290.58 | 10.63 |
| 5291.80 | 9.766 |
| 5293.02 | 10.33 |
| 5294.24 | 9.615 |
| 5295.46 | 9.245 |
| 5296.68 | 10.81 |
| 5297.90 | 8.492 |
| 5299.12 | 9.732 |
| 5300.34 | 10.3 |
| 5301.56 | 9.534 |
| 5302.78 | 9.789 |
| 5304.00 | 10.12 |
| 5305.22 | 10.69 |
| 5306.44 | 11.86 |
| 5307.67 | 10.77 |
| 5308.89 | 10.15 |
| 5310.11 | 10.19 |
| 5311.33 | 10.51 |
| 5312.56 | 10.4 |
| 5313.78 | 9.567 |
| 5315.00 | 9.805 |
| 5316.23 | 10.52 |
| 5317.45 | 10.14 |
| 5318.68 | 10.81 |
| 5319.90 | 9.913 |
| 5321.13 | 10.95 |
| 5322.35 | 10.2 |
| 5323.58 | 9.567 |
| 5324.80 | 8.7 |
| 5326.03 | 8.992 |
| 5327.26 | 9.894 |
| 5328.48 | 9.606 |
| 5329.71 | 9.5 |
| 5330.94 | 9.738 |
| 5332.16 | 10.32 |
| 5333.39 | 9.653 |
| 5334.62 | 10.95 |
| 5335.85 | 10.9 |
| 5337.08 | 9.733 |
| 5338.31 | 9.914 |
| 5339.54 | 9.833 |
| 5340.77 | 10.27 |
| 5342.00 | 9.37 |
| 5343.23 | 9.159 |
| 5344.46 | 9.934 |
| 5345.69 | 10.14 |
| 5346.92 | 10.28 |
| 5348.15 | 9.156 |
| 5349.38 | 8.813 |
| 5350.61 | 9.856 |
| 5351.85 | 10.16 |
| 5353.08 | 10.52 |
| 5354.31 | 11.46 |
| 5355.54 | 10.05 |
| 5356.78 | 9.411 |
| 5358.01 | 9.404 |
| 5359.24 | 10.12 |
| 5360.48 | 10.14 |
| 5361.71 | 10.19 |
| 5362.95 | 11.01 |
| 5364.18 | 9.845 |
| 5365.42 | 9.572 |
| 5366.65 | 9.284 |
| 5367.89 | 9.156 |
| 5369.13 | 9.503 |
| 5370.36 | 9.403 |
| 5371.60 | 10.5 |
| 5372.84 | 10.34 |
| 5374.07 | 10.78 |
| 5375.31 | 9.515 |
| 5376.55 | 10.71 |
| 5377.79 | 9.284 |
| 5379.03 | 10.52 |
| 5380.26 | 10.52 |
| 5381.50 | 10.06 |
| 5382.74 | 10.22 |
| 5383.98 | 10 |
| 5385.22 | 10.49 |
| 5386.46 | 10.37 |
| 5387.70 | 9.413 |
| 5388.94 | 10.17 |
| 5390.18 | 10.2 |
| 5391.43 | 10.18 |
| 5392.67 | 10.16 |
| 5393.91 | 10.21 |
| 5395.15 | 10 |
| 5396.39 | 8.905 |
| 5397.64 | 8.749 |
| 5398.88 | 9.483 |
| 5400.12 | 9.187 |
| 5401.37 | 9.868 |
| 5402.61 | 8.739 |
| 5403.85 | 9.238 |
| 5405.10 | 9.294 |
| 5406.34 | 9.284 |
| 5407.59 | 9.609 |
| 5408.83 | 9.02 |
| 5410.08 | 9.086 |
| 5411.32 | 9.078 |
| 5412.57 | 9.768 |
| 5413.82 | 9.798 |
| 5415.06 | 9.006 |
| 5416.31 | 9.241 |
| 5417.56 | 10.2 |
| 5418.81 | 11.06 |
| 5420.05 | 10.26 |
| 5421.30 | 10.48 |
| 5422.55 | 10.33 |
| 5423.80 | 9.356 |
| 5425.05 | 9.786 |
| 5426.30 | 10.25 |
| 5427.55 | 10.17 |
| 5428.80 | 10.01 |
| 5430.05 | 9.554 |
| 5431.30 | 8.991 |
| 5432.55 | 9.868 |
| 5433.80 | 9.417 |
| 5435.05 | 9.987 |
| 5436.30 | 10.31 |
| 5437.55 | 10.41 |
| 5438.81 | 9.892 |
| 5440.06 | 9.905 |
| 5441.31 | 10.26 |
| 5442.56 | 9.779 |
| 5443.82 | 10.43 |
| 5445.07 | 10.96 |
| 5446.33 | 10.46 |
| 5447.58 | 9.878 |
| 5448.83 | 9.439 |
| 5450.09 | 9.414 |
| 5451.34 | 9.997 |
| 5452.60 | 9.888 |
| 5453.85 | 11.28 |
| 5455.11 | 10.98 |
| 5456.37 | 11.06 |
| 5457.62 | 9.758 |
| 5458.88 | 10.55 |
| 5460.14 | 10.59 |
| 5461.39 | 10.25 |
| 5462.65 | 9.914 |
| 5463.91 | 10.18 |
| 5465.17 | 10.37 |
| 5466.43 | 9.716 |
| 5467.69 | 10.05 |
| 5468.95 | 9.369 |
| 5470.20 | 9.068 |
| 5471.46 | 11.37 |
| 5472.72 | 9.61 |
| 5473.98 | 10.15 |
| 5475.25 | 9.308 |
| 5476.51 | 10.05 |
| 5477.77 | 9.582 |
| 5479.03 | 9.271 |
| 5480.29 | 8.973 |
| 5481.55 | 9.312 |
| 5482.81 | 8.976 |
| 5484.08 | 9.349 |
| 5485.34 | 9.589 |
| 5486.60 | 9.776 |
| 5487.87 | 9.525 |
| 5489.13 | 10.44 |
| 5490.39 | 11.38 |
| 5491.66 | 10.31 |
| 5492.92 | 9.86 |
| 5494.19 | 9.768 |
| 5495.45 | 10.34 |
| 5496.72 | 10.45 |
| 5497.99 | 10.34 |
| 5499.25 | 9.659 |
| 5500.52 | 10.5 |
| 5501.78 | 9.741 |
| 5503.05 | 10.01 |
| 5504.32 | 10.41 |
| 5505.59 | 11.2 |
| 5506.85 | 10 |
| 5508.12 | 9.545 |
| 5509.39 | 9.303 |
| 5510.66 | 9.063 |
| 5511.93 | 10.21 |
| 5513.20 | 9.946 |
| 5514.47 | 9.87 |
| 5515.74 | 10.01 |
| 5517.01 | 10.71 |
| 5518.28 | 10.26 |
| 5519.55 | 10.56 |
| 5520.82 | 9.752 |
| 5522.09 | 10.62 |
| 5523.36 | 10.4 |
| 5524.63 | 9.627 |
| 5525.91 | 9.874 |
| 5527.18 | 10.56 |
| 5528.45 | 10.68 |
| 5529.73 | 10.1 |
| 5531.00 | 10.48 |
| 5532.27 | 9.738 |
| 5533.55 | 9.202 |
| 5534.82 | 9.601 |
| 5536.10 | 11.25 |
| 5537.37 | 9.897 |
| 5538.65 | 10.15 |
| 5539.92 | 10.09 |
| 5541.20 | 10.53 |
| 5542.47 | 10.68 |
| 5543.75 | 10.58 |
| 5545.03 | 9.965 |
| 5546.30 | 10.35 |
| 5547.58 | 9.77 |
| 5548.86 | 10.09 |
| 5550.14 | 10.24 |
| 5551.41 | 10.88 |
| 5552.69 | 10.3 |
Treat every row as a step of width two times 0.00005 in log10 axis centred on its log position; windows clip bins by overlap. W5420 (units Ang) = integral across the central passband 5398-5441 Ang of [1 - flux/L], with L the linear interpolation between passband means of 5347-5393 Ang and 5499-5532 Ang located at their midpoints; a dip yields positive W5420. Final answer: 1.5 Ang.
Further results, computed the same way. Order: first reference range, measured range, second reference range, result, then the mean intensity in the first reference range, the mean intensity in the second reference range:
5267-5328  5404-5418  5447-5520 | 0.82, 9.91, 10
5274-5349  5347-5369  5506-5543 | 0.32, 10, 10.1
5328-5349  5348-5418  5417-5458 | 1.40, 9.9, 10.1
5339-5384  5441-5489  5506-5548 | 0.44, 9.96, 10.1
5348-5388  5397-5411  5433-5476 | 1.15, 10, 10.1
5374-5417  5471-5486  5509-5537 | 0.52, 9.7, 10.1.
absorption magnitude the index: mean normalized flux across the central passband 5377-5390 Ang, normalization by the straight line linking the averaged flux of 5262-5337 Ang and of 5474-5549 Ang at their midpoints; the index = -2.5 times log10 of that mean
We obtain -0.02 mag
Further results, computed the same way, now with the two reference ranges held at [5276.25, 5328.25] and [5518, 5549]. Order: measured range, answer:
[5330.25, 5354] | 0.016 mag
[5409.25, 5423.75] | 0.035 mag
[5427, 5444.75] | 0.021 mag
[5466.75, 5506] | 0.027 mag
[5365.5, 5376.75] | 0.027 mag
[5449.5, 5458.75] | -0.022 mag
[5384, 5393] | 0.000 mag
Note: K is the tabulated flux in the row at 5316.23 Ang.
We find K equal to 10.52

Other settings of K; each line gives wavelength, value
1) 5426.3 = 10.25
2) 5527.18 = 10.56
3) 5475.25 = 9.308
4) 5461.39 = 10.25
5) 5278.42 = 10.15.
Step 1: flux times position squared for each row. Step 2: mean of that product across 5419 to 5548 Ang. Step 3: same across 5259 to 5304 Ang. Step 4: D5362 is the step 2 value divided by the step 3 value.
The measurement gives 1.14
